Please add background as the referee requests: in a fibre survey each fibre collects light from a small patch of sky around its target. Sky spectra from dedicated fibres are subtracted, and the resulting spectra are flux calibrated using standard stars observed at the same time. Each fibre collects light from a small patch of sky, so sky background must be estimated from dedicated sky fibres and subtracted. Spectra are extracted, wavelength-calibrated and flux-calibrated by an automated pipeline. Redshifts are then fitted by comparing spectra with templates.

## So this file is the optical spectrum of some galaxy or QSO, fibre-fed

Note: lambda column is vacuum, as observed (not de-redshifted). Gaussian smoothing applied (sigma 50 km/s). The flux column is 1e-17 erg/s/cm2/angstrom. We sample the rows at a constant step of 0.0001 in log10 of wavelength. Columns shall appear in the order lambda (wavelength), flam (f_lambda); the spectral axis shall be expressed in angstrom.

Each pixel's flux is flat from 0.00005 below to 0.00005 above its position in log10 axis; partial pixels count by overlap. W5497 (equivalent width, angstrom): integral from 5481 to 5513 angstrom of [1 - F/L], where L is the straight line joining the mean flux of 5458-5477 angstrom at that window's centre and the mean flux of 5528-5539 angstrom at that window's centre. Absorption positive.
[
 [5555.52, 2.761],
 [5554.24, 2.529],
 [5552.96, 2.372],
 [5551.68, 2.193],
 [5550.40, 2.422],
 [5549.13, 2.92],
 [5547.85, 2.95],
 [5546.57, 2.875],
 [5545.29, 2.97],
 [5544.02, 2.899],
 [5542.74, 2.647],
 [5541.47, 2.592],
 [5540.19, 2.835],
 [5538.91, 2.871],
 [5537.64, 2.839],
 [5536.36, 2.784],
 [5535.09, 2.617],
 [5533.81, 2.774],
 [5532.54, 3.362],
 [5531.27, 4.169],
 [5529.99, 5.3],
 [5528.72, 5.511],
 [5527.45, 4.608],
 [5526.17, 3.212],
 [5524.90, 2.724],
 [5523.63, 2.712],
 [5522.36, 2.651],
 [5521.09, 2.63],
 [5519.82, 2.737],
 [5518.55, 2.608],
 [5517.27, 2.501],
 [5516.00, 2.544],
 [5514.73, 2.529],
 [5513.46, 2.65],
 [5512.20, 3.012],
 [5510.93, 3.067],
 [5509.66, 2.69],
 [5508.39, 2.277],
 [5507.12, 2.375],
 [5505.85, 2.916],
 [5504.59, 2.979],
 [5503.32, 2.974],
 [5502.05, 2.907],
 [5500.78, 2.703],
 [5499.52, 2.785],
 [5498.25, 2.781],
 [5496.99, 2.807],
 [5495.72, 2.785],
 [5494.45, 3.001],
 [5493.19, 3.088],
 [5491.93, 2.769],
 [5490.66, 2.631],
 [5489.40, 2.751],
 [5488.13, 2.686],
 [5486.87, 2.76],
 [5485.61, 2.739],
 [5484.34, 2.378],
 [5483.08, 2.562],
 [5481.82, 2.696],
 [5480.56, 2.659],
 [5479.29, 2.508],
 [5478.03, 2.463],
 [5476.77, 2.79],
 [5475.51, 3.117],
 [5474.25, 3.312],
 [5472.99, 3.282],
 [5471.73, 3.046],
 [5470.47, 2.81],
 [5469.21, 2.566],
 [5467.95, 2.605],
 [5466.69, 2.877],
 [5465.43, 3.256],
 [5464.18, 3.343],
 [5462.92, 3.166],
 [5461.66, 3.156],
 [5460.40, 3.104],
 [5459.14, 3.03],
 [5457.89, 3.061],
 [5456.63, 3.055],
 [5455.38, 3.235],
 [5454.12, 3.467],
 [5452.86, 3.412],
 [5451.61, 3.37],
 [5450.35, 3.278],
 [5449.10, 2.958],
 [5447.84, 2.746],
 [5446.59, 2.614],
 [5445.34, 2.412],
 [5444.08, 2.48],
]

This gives 5.2 angstrom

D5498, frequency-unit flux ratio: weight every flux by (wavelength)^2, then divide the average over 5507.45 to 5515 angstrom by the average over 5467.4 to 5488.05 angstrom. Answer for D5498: 1.0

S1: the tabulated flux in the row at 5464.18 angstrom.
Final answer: 3.343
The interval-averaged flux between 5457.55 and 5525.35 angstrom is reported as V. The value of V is 2.81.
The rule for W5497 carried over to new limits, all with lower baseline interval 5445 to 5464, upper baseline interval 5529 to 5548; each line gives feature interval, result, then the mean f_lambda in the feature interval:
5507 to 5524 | 2.6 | 2.65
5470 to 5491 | 2.2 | 2.78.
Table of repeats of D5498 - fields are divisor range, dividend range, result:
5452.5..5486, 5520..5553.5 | 1.07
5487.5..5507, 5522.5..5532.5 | 1.41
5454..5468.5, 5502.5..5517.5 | 0.89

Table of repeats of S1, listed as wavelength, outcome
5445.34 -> 2.412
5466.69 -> 2.877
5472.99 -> 3.282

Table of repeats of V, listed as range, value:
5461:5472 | 2.98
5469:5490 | 2.78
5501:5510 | 2.73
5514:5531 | 3.27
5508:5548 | 3.04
